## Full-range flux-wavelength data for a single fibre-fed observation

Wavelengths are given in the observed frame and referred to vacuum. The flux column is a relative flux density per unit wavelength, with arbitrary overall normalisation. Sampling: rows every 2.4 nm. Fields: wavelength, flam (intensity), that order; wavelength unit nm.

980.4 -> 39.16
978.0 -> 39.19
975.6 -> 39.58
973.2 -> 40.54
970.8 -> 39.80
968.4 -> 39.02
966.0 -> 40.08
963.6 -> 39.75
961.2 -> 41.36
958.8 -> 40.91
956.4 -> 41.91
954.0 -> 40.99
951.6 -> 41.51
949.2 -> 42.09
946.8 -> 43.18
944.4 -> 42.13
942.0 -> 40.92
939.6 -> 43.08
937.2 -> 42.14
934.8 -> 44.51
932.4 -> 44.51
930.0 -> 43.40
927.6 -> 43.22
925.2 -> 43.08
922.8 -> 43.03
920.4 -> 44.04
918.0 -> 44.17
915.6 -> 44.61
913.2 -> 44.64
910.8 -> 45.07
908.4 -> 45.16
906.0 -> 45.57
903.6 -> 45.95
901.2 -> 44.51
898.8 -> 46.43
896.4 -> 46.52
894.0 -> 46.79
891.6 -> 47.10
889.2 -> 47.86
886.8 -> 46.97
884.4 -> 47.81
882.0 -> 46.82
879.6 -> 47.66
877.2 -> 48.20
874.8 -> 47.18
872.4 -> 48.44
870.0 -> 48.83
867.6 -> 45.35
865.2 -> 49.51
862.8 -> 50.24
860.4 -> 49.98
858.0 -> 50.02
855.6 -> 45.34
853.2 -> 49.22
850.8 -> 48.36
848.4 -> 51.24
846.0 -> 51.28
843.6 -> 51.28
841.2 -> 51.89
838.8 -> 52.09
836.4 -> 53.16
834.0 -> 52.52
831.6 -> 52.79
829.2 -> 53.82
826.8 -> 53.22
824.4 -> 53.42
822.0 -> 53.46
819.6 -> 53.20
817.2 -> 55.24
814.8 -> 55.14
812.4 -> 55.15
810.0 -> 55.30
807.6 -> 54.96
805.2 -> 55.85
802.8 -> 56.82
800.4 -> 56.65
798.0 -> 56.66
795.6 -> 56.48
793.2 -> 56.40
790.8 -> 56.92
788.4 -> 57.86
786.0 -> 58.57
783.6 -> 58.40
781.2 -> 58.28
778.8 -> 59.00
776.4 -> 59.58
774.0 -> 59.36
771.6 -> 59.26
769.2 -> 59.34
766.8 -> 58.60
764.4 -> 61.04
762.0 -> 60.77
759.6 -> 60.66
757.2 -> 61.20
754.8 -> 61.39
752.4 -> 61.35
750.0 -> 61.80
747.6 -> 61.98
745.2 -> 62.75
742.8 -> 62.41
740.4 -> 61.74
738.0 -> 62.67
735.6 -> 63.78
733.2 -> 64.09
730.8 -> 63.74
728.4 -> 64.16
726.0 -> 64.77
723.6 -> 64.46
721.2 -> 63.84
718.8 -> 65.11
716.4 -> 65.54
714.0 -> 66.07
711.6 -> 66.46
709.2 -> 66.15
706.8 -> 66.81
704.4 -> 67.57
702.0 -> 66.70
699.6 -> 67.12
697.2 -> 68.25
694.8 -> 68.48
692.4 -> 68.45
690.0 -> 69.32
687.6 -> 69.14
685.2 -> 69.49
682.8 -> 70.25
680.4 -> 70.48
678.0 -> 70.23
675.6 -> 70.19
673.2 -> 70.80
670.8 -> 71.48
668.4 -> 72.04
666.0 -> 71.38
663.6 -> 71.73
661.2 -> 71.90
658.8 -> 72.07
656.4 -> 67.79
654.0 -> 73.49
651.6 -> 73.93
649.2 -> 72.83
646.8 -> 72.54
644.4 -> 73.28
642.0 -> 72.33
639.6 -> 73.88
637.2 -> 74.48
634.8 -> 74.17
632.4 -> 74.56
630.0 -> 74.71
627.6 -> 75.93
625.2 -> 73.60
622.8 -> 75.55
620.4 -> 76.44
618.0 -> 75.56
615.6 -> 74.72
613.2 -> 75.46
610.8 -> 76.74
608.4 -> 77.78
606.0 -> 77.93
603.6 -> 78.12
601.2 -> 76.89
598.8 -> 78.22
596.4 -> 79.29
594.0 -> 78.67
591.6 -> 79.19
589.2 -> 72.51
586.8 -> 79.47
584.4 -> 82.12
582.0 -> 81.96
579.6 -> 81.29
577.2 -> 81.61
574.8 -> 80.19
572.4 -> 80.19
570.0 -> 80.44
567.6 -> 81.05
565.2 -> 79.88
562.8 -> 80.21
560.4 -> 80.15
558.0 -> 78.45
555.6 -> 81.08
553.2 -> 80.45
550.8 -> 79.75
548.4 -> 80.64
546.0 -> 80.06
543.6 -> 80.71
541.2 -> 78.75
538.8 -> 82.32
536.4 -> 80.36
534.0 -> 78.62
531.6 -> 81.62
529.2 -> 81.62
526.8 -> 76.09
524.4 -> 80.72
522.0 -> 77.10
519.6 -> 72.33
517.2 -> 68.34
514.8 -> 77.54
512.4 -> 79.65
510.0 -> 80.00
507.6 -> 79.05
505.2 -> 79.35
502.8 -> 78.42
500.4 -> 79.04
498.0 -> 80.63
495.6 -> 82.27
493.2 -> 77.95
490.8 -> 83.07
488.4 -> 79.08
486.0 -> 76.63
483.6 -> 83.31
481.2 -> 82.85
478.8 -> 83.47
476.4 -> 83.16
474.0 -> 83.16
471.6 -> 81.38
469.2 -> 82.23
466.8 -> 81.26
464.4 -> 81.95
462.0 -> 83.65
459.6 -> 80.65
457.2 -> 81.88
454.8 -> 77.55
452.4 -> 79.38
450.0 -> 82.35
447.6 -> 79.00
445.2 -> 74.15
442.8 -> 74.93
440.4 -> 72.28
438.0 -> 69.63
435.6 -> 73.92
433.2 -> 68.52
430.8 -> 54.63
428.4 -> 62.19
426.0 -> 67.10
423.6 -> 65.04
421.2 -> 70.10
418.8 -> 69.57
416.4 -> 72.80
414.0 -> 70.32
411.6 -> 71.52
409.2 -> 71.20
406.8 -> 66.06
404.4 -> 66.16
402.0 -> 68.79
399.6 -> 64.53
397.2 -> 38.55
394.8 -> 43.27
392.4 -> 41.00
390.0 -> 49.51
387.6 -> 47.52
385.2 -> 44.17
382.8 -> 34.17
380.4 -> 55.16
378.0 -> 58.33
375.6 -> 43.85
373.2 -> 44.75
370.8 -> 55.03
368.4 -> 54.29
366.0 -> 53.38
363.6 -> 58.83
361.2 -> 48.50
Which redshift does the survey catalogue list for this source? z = 0.000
